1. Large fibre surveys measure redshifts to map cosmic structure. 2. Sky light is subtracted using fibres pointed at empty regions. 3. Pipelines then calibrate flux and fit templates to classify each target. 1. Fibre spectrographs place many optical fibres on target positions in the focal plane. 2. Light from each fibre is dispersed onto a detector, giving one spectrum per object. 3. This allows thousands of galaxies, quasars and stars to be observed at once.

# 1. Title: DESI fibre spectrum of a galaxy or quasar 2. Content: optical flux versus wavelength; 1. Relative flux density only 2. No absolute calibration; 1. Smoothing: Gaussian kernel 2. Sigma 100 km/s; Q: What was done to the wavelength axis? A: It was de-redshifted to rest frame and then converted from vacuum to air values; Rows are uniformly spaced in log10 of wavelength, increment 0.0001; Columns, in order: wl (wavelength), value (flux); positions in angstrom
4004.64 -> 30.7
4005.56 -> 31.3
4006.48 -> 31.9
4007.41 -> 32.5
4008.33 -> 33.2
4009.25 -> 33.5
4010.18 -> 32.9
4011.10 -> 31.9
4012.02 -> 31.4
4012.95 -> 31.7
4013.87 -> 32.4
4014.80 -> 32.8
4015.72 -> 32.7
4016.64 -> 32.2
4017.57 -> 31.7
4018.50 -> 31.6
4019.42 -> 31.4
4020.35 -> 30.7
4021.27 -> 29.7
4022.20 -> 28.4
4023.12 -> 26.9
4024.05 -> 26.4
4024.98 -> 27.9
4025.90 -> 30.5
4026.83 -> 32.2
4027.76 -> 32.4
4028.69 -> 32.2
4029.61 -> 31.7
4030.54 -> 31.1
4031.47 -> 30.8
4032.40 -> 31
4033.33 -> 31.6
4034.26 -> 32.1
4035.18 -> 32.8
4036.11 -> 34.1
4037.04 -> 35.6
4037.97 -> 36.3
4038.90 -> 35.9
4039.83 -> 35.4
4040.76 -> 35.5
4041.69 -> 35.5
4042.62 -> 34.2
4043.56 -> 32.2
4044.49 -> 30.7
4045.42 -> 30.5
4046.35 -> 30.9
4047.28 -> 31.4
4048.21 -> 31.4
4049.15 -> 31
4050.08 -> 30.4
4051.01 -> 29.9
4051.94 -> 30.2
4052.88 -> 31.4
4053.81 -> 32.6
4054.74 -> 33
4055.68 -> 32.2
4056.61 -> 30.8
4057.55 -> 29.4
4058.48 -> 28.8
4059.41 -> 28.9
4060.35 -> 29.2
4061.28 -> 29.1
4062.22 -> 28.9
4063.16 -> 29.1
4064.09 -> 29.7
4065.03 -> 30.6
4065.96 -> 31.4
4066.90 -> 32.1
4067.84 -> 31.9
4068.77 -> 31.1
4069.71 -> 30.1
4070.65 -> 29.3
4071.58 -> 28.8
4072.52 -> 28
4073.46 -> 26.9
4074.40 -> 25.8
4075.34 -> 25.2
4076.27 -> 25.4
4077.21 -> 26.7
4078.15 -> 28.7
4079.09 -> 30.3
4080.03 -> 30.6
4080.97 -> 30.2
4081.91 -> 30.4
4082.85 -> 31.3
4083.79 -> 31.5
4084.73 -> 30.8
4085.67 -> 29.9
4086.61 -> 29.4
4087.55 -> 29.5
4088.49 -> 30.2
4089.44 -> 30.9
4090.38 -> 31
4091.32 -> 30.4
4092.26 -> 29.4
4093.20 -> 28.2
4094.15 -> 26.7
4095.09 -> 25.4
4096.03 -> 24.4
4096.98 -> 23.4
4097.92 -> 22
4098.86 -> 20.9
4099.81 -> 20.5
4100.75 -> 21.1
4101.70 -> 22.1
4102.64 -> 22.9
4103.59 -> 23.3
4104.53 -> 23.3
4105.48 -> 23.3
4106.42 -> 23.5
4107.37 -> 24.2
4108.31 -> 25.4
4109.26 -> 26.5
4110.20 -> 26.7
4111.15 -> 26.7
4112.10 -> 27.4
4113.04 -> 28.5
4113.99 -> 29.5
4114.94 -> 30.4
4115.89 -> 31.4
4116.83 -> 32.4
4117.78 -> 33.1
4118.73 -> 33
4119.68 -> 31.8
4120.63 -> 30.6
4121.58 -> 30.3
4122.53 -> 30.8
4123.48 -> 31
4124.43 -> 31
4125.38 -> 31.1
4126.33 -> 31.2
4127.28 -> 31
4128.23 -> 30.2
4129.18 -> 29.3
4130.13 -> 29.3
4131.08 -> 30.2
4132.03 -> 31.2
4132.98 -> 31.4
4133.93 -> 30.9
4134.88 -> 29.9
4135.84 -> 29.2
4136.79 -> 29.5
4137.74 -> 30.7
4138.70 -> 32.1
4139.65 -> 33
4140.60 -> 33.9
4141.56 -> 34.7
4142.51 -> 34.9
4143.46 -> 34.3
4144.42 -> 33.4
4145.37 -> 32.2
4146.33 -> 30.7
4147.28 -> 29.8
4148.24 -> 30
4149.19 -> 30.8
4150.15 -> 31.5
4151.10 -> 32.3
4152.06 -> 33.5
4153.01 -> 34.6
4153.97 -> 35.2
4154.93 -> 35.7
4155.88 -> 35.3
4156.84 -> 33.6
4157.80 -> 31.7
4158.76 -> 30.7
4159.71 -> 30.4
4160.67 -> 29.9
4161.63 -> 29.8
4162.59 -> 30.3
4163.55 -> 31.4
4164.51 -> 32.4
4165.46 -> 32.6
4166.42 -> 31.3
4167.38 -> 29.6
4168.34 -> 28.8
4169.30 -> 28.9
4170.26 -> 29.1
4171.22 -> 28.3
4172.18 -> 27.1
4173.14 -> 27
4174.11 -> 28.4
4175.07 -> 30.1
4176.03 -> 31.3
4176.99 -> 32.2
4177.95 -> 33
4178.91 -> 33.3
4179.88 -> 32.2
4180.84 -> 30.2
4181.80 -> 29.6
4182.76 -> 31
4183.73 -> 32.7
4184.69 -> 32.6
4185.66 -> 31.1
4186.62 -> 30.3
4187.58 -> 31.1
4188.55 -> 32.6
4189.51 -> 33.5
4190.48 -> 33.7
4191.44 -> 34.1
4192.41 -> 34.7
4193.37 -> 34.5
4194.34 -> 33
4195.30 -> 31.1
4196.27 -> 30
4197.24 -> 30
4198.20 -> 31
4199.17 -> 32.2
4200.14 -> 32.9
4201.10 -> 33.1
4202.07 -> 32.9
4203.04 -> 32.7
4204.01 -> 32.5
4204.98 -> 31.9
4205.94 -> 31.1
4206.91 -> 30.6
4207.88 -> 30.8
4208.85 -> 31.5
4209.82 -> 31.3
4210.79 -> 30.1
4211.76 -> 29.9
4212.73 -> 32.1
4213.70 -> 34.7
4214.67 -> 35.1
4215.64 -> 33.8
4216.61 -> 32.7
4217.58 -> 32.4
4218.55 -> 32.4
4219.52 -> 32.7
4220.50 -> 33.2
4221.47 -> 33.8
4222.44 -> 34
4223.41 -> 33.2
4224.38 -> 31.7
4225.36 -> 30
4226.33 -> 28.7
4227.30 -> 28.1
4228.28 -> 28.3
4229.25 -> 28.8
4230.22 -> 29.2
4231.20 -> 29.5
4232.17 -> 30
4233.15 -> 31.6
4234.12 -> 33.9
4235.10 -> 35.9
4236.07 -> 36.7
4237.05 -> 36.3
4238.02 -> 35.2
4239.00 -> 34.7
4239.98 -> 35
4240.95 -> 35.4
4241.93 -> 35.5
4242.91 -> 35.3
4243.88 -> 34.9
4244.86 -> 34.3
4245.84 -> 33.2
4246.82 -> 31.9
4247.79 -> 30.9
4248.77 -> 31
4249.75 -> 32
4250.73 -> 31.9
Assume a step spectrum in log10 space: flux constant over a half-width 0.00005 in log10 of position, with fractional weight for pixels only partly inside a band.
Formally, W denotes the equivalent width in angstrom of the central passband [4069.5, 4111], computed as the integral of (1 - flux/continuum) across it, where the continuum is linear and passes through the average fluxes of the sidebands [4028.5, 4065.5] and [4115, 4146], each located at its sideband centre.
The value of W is 6.2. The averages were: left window 31.7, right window 31.5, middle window 26.9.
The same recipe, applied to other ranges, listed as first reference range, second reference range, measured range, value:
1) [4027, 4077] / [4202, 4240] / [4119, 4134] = 0.39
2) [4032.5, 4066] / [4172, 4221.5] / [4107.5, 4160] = 1.10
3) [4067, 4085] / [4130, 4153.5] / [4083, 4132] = 3.86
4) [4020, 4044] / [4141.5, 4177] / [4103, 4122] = 2.15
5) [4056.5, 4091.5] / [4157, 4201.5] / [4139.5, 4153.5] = -0.89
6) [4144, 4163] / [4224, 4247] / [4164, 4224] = 1.23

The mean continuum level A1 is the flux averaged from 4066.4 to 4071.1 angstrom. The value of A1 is 30.9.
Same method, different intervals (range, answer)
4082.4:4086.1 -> 30.9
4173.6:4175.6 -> 29.2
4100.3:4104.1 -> 22.4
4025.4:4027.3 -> 31.3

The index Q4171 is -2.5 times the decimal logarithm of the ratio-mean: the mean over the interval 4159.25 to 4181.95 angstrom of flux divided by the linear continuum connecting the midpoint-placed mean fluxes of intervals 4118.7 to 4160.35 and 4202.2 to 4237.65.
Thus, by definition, 0.05 mag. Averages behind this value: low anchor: 31.8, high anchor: 32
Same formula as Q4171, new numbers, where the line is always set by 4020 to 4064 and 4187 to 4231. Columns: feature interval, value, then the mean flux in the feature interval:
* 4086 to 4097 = 0.111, 28.4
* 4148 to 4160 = -0.037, 32.8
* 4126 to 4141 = 0.030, 30.8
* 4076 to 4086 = 0.063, 29.7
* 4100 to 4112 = 0.293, 24.1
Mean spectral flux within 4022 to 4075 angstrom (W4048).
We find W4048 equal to 31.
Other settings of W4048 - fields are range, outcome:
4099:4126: 27.5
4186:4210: 32.1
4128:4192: 31.4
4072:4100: 27.9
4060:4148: 29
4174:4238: 32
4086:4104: 25.9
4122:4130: 30.6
